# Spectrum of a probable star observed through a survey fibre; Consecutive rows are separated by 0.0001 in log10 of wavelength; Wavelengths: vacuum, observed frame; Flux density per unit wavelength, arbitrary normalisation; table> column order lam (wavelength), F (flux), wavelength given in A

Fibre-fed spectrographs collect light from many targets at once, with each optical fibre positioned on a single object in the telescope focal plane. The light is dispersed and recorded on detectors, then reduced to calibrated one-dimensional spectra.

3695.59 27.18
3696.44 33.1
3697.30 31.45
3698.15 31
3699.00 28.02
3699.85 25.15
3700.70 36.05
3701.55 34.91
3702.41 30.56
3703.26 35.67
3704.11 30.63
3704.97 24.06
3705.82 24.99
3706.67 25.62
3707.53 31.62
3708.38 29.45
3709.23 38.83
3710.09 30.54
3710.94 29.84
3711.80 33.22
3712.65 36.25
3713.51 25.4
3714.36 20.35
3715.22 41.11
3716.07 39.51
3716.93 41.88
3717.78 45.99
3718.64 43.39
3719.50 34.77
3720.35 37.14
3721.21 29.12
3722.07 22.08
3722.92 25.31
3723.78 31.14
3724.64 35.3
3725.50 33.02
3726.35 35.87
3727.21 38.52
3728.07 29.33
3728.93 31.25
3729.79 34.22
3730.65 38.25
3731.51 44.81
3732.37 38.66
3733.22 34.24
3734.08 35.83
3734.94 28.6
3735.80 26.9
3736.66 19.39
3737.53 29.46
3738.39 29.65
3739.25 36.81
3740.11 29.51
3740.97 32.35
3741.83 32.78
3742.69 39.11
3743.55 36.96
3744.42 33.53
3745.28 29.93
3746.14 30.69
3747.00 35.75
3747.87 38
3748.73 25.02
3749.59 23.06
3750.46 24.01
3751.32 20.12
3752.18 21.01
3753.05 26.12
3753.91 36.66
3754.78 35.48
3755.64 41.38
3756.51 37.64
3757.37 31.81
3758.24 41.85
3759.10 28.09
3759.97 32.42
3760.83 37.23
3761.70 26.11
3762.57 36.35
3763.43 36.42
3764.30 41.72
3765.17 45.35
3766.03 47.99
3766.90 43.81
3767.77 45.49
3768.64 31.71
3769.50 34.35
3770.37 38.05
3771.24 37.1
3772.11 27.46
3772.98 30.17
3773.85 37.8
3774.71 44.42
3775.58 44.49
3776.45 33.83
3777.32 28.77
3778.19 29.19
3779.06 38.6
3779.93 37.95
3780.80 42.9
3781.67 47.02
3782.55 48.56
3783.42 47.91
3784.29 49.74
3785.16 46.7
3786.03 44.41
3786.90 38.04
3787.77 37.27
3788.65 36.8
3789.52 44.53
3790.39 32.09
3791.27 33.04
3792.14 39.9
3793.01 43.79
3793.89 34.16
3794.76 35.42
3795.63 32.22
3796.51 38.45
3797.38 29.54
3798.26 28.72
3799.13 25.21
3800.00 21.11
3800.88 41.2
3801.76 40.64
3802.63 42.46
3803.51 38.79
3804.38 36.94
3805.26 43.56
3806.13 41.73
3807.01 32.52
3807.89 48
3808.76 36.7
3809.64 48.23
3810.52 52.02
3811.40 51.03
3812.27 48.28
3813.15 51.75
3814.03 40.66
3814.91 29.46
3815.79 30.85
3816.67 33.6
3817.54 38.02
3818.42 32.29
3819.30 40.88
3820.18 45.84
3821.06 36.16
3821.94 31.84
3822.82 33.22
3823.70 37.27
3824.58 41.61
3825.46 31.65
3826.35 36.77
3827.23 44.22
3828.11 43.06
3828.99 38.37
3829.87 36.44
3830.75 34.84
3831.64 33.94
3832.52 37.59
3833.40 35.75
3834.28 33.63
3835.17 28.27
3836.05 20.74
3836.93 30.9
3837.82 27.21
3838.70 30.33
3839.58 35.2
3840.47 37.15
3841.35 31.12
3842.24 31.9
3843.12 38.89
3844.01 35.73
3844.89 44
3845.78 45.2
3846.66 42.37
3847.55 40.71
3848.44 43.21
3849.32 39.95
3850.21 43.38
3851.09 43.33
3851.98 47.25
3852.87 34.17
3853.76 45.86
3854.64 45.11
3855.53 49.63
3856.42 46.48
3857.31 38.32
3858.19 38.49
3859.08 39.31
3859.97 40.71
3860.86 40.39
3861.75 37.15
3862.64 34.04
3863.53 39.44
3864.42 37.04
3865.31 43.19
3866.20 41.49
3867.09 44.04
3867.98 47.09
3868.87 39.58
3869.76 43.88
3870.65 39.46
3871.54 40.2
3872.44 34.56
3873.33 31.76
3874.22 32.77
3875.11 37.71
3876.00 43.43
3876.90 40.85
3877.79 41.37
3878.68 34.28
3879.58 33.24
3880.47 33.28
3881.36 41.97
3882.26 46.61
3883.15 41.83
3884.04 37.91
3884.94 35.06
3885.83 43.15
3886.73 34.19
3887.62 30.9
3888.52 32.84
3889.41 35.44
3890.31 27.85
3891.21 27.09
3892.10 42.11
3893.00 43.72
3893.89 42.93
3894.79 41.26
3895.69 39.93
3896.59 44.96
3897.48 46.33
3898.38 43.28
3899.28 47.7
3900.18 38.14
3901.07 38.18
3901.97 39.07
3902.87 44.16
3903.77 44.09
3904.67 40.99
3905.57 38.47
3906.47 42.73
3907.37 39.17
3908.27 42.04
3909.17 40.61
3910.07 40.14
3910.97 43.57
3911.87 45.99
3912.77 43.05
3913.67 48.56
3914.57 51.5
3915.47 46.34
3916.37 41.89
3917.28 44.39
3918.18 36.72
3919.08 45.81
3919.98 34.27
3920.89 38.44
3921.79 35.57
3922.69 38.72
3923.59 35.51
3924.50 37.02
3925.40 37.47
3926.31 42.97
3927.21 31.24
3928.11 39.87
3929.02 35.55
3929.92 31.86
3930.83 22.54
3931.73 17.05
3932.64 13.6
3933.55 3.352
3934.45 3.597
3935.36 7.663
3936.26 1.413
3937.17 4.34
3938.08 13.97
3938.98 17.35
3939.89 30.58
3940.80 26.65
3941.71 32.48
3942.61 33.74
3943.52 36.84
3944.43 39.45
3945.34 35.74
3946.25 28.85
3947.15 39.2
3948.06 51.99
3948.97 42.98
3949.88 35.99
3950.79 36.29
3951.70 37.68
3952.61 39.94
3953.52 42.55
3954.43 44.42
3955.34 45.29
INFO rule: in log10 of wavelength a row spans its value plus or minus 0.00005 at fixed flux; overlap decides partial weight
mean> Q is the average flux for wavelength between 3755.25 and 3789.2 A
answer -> 38.7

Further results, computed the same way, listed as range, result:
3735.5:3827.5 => 36.6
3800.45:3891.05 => 38.6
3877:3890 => 37.3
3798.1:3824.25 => 38.8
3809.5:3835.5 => 38.5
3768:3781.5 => 36.2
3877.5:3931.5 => 39.3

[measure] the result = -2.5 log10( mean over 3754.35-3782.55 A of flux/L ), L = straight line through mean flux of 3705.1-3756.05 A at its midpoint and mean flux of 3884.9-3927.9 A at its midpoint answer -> -0.10 mag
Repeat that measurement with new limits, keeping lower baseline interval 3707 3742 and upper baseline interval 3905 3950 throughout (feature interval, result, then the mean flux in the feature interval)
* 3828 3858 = -0.14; 37.9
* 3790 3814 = -0.17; 38.8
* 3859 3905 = -0.18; 39.3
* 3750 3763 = 0.05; 31.7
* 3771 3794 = -0.18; 39.2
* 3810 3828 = -0.19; 39.5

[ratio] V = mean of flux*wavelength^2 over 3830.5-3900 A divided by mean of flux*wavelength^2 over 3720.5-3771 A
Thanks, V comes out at 1.23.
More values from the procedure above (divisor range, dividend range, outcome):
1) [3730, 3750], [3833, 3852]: 1.18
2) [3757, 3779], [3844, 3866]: 1.19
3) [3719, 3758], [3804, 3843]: 1.22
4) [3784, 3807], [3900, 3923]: 1.18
